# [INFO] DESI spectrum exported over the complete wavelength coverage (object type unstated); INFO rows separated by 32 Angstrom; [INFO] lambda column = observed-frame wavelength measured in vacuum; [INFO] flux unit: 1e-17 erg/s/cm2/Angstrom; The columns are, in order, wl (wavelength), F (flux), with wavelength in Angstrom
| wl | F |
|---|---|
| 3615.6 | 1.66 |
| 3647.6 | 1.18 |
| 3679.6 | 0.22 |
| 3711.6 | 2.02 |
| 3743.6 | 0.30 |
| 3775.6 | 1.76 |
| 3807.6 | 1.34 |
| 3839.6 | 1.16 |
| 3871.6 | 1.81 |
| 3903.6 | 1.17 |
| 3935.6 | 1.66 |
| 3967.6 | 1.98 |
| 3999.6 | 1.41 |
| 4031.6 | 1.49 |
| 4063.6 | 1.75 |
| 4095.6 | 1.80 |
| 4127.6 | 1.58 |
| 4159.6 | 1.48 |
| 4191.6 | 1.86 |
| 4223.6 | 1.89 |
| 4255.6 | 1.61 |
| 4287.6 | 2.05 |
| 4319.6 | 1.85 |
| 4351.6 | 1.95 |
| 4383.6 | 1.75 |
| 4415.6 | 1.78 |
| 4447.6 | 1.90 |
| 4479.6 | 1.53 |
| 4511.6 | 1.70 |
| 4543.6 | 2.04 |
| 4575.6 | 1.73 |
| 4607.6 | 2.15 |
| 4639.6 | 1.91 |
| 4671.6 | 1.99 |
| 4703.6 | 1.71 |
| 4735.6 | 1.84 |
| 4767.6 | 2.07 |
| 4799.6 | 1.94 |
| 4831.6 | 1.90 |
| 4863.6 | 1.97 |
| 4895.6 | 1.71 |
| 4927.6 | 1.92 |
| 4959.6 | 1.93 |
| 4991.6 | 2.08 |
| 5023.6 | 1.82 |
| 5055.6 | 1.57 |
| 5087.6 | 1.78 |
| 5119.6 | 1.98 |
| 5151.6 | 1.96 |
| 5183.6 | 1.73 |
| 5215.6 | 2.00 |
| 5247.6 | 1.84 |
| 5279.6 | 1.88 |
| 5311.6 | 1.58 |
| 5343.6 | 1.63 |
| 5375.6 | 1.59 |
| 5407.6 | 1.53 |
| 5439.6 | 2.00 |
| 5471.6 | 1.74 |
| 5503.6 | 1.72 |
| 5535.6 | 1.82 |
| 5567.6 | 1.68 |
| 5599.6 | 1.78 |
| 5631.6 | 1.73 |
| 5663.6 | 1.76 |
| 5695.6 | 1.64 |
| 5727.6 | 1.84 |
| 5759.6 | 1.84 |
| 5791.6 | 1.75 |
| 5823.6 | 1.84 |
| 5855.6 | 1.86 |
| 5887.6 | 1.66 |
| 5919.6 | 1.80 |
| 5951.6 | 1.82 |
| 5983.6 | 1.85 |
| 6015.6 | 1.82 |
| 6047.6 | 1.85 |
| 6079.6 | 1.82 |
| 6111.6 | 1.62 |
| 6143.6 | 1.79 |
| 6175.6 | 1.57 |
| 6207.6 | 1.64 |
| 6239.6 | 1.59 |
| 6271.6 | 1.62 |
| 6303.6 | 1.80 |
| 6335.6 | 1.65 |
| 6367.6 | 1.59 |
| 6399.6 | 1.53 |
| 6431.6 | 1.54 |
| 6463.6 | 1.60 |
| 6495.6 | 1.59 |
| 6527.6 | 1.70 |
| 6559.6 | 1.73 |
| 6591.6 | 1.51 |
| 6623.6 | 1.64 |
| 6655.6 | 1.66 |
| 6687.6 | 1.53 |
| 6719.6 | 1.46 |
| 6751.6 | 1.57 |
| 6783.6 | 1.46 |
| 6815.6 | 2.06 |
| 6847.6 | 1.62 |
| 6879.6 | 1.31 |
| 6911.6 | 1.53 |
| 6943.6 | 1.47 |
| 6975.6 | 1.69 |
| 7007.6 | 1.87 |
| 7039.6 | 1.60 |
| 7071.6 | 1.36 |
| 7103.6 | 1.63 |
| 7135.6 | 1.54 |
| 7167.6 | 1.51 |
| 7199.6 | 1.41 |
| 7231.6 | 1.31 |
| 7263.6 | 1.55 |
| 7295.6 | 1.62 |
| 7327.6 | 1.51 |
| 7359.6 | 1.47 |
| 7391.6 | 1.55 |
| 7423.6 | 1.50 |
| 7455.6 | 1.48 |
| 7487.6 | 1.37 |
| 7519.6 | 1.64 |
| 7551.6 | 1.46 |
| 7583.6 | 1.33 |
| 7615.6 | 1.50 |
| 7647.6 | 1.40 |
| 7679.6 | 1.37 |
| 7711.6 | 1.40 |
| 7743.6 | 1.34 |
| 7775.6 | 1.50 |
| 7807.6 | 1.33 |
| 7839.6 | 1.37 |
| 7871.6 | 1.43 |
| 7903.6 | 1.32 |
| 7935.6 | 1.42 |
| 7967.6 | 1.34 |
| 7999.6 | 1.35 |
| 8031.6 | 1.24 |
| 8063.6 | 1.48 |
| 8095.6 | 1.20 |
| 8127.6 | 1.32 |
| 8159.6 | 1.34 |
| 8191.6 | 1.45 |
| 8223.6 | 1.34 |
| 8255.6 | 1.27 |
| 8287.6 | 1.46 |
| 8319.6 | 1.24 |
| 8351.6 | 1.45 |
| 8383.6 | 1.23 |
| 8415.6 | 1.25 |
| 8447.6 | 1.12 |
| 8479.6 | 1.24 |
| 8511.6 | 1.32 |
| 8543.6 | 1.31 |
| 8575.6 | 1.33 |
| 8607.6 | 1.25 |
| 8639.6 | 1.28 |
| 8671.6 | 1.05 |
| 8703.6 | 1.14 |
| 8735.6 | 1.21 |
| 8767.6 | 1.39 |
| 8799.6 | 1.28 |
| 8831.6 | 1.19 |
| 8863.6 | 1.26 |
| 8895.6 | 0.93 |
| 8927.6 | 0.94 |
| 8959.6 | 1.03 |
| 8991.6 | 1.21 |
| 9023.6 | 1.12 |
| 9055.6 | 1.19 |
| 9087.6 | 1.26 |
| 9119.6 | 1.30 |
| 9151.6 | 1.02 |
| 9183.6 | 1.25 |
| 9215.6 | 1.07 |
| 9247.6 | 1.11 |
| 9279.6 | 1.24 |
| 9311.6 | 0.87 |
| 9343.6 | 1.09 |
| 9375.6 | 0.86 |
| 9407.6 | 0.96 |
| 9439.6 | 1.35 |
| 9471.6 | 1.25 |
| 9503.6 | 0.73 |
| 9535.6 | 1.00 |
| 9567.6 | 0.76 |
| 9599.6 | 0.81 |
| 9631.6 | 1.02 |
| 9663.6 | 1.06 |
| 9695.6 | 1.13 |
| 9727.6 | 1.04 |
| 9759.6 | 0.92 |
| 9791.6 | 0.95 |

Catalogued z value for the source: 0.040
